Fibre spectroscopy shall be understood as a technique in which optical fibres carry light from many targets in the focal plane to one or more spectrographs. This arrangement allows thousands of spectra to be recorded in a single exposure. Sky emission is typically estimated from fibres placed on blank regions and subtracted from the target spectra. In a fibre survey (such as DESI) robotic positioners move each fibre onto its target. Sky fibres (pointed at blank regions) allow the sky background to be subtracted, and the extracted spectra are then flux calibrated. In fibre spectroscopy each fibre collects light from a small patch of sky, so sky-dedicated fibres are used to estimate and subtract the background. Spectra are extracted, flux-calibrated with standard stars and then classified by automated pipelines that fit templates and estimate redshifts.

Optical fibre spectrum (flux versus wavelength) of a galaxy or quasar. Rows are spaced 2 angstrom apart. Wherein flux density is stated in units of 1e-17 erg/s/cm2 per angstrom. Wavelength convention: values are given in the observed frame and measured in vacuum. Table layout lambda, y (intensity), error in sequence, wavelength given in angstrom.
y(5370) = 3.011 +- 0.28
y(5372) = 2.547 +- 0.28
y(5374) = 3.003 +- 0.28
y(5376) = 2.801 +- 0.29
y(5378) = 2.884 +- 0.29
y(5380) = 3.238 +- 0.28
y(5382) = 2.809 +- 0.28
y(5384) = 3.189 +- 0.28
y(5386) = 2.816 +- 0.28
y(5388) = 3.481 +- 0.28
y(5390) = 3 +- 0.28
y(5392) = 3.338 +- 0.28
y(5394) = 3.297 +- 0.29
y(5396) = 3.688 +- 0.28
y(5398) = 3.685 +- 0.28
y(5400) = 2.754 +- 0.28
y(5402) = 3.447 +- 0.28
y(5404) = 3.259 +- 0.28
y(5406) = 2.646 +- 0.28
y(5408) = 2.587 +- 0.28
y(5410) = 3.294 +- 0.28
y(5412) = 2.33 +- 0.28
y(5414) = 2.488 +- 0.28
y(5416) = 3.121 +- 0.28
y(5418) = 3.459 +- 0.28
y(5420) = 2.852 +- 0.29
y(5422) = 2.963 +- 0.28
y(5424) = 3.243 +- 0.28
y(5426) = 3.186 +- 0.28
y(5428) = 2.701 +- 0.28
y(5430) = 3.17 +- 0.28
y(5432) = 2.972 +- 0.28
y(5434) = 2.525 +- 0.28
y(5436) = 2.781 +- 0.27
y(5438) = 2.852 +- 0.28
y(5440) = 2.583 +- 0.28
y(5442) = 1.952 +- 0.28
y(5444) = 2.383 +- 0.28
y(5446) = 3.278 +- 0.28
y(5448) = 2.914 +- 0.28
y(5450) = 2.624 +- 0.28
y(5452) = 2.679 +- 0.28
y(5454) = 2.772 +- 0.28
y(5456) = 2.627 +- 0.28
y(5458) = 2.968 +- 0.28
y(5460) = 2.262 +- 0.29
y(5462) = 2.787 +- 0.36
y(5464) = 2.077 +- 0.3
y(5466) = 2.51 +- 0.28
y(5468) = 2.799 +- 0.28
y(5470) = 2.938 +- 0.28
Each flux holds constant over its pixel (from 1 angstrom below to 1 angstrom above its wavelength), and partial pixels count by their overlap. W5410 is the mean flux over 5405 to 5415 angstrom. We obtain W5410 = 2.67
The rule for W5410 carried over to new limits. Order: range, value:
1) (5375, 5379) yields 2.84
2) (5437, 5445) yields 2.44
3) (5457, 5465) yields 2.52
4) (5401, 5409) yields 2.98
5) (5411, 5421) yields 2.85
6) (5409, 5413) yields 2.81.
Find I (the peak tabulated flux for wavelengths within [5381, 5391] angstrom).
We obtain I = 3.481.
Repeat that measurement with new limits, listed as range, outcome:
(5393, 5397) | 3.688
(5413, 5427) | 3.459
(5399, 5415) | 3.447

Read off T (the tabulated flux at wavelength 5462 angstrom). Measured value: 2.787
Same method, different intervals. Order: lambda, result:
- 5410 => 3.294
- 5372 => 2.547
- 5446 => 3.278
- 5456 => 2.627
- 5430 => 3.17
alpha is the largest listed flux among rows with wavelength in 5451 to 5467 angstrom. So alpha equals 2.968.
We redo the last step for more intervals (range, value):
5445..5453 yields 3.278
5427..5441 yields 3.17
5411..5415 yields 2.488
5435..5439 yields 2.852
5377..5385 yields 3.238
